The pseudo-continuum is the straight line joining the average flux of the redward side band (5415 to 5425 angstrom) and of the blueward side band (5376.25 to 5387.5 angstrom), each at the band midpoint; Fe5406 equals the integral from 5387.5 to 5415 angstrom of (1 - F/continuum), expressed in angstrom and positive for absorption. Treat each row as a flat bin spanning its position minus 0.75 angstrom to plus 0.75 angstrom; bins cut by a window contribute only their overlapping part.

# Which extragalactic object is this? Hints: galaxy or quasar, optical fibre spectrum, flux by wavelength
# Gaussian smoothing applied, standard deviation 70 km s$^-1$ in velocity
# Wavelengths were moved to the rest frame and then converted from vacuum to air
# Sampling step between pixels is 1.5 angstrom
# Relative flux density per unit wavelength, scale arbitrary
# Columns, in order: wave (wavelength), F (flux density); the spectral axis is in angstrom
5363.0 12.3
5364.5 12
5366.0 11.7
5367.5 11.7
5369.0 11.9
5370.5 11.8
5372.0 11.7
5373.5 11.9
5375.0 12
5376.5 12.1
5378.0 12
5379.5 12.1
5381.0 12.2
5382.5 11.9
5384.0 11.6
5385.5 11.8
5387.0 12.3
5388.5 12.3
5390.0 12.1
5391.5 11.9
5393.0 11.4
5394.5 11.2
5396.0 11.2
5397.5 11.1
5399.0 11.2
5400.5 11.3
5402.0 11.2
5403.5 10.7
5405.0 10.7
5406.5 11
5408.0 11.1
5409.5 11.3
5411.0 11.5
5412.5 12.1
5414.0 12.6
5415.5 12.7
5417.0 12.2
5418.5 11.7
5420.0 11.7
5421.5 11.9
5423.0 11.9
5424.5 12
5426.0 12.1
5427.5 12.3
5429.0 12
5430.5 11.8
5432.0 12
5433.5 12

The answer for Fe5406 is 1.23 angstrom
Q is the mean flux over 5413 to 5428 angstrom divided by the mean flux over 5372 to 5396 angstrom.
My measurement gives 1.02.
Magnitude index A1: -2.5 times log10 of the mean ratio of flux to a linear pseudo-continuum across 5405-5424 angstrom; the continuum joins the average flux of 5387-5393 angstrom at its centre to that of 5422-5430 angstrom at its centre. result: 0.03 mag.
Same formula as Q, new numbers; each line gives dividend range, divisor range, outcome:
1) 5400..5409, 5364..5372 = 0.93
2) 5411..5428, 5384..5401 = 1.04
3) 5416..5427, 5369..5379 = 1.00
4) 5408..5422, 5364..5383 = 1.00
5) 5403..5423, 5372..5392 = 0.97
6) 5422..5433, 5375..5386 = 1.00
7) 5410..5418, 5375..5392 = 1.01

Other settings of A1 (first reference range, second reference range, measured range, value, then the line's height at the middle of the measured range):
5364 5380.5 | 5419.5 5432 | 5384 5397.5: 0.018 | 11.9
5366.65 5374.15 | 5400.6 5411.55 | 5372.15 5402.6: -0.027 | 11.5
